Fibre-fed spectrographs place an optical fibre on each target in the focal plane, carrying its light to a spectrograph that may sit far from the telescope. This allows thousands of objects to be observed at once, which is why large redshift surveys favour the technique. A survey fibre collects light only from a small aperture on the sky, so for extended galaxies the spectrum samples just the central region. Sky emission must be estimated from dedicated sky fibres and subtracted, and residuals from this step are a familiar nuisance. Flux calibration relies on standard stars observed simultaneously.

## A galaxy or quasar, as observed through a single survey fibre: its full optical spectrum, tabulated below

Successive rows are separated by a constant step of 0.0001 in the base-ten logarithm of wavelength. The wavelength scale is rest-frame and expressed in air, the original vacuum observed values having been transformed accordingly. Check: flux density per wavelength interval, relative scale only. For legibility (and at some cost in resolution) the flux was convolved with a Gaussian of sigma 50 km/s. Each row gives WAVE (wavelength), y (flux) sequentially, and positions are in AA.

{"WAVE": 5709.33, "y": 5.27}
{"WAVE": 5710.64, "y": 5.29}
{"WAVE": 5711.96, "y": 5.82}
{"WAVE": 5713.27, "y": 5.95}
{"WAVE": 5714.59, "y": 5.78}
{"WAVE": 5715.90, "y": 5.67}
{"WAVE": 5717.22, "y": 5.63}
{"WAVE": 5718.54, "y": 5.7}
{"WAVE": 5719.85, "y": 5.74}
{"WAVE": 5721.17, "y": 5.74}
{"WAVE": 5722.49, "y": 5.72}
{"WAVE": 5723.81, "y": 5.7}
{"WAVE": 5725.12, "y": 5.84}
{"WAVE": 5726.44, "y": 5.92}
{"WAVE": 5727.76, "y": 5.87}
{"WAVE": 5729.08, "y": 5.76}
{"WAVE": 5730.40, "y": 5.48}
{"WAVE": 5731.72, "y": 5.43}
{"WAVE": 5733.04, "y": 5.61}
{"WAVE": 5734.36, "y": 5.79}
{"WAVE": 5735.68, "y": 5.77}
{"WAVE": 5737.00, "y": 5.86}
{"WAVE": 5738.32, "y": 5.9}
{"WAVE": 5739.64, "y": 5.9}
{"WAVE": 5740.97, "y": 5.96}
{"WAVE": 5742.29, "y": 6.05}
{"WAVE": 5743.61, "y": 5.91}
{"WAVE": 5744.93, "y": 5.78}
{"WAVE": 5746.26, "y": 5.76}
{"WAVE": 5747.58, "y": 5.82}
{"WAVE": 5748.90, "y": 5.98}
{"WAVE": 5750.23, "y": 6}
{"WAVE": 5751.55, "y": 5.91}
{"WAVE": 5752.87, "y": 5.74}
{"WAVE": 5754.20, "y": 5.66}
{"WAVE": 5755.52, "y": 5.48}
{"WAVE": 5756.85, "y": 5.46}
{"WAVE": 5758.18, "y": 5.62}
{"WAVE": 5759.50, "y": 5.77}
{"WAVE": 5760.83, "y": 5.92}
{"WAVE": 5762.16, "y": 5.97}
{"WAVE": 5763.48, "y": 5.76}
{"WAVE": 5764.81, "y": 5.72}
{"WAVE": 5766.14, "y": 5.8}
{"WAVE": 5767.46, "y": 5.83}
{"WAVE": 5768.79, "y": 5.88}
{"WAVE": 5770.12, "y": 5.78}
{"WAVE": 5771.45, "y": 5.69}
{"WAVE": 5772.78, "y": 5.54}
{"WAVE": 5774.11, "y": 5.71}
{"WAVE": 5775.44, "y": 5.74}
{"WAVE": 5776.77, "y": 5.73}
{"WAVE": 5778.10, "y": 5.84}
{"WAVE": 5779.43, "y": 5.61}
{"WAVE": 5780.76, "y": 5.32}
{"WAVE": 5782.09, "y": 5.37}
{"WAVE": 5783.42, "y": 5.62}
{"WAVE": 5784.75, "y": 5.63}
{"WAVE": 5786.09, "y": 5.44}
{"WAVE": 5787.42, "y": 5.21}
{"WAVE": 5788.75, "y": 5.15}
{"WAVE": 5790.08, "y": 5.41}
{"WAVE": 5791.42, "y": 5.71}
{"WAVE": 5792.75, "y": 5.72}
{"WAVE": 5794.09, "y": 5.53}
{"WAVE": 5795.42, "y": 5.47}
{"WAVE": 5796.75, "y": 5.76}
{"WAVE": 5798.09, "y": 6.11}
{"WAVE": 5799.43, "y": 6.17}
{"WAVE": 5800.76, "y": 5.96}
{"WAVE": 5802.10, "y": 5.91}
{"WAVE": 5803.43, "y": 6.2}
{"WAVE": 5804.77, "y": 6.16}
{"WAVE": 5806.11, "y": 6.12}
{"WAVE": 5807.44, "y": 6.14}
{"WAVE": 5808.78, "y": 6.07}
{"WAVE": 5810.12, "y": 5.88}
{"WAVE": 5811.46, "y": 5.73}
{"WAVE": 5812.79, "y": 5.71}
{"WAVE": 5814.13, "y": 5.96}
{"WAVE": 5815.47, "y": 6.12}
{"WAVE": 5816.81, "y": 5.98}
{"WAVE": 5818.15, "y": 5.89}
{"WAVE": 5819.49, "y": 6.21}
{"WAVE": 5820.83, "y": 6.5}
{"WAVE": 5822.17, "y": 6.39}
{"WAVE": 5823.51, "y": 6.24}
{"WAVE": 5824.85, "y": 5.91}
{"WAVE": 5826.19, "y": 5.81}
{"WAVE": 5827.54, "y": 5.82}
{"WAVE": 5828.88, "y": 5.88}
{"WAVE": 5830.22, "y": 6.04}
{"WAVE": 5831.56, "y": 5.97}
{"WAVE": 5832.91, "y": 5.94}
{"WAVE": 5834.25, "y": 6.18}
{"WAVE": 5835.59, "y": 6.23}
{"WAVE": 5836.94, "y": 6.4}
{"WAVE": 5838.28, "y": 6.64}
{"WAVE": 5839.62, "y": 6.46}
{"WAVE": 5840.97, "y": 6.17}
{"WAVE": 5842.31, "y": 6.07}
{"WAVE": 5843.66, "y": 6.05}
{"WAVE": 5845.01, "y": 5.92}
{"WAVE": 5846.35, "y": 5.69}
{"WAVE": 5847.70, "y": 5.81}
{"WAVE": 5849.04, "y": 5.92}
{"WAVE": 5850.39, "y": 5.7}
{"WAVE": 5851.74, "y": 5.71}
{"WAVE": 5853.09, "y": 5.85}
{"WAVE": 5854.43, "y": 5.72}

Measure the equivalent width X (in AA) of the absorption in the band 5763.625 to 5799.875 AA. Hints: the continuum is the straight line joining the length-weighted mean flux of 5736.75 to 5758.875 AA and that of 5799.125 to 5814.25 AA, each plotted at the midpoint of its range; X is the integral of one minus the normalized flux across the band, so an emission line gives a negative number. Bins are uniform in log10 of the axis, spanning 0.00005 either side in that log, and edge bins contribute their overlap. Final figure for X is 1.68 AA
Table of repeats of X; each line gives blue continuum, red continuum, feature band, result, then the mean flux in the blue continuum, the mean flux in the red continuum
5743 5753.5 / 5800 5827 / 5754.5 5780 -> 0.8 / 5.87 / 6.04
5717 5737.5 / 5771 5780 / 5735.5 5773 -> -0.6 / 5.72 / 5.69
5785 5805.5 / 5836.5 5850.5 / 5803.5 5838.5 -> -0.9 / 5.72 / 6.09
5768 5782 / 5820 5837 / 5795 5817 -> -0.2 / 5.67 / 6.09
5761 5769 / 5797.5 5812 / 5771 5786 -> 0.7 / 5.83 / 6.04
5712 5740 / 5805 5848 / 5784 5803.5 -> 0.9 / 5.75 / 6.06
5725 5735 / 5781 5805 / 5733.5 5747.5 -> -0.4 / 5.7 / 5.68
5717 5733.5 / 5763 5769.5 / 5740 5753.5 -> -0.3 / 5.71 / 5.8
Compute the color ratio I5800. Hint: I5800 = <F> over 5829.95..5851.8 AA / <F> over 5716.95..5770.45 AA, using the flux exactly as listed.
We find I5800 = 1.05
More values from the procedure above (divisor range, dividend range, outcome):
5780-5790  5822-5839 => 1.13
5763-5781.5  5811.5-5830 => 1.06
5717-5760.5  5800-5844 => 1.05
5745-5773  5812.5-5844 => 1.06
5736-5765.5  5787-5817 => 1.00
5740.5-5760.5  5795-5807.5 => 1.04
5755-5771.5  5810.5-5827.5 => 1.05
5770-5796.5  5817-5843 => 1.10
